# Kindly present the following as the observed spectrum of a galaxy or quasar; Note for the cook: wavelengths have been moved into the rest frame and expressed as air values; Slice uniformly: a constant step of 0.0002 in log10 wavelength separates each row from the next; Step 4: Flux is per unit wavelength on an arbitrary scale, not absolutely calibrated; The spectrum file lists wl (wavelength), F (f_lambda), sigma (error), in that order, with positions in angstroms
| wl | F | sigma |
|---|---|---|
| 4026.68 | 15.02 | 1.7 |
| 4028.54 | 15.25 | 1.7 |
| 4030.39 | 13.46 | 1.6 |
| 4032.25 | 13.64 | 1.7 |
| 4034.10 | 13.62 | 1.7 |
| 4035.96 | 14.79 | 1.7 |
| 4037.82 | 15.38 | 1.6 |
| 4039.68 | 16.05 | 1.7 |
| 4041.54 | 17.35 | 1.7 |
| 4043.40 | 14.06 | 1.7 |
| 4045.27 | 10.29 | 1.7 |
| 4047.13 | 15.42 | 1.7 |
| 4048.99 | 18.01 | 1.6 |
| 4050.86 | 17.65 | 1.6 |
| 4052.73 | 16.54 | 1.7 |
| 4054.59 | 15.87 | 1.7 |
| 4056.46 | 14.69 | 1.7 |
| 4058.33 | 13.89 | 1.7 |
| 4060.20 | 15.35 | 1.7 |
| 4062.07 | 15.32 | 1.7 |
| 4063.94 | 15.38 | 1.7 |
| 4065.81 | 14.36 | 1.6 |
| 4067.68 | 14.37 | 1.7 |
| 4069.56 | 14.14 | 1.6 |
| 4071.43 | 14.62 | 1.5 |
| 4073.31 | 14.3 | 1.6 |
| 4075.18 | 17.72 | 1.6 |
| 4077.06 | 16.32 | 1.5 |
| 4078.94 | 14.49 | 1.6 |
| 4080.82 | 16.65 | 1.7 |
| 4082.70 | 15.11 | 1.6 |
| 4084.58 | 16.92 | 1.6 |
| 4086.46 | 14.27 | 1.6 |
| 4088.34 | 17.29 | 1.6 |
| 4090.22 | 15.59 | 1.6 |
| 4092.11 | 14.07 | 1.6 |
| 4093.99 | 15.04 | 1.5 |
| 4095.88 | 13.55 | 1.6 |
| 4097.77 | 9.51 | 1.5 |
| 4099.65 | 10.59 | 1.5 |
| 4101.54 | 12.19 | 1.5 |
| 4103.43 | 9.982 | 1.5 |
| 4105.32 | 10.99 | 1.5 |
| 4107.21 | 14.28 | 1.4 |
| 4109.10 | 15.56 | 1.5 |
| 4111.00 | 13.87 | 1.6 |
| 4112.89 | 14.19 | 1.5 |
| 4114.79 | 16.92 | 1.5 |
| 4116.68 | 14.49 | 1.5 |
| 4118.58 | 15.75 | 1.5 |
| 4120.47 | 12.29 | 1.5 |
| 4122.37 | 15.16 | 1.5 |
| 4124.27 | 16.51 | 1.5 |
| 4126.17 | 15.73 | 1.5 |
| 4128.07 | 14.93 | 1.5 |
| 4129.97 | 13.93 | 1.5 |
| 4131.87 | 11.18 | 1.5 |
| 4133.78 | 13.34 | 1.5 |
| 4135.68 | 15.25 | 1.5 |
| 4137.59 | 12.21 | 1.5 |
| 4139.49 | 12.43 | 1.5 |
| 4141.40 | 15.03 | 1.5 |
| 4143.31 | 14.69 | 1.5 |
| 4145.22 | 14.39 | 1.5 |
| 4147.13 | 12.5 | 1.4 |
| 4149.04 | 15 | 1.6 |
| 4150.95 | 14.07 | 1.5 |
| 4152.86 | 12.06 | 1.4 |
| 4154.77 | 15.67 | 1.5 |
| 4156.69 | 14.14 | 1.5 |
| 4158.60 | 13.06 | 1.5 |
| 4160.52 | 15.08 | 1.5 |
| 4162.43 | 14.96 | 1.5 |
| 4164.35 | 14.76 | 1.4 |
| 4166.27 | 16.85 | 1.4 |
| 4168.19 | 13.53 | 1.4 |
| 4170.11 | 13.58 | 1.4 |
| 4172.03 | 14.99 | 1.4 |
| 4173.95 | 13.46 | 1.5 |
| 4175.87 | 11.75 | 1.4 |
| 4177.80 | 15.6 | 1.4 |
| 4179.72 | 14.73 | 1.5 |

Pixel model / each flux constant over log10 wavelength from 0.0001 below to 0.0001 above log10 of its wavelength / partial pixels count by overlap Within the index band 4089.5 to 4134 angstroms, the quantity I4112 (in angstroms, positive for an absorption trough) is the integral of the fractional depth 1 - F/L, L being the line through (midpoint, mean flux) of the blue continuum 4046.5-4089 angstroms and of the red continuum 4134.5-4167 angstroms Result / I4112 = 3.3 angstroms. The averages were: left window 15.6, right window 14.2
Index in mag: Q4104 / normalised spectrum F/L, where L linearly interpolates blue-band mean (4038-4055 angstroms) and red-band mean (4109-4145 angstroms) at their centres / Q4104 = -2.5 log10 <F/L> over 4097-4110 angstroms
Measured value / 0.232 mag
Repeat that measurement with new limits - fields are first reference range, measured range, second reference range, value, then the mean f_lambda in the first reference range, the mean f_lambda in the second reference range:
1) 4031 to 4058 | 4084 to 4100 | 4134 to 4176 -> 0.04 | 15.2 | 14.1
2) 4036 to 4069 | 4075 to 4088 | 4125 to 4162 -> -0.07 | 15.3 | 14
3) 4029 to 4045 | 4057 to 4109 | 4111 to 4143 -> 0.01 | 14.6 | 14.3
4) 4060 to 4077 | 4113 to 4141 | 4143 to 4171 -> 0.02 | 15.1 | 14.3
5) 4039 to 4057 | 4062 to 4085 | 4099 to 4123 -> -0.04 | 15.6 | 13.6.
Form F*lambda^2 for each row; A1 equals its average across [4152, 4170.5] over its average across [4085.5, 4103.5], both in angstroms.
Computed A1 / 1.1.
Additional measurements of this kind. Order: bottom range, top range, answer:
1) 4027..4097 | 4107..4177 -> 0.98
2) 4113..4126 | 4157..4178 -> 0.96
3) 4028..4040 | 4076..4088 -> 1.11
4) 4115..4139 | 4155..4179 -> 1.02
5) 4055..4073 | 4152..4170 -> 1.03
